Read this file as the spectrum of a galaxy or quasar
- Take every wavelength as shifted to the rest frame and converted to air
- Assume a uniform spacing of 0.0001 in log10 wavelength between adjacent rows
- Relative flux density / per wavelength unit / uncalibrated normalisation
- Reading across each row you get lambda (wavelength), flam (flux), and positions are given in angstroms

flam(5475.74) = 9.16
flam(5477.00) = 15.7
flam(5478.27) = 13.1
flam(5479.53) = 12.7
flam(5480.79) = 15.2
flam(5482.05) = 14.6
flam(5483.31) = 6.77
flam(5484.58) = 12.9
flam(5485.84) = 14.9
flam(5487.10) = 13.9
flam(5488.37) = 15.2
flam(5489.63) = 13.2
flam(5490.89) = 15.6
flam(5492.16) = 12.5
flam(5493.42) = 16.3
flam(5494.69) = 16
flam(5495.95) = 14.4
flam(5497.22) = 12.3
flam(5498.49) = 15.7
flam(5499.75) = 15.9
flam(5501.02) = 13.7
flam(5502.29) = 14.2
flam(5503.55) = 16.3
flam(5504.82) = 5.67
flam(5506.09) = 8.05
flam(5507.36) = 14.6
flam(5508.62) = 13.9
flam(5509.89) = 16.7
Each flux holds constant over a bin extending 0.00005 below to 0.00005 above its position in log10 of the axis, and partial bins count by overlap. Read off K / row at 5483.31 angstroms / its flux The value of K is 6.77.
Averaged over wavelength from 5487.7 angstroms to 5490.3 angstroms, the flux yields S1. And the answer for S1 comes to 14.2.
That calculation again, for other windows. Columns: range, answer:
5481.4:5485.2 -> 11.4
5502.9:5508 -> 11.2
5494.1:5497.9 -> 14.2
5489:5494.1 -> 14.4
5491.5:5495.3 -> 14.9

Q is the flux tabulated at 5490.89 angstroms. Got 15.6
